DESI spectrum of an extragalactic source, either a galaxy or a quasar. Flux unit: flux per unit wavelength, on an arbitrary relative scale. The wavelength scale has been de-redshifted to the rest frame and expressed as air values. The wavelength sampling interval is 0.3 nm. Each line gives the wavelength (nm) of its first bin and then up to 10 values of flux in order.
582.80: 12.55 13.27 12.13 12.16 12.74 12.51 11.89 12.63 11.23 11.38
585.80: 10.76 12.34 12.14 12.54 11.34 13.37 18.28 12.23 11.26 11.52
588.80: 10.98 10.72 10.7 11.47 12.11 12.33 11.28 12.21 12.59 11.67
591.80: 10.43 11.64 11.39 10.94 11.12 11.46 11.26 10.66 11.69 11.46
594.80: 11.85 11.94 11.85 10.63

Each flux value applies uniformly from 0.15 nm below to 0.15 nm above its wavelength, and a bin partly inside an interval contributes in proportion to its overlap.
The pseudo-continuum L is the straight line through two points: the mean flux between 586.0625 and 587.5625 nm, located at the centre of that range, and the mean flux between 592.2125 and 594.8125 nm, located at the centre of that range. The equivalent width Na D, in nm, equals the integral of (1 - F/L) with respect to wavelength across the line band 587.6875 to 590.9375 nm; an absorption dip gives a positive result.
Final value 0.16 nm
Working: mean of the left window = 12.8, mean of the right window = 11.3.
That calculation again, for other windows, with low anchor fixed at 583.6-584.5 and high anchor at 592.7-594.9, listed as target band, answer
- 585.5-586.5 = 0.05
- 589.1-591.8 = 0.01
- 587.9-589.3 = 0.08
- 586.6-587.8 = -0.18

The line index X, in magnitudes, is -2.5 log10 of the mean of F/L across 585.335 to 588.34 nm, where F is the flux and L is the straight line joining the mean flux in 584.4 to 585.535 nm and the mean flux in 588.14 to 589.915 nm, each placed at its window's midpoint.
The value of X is -0.09 mag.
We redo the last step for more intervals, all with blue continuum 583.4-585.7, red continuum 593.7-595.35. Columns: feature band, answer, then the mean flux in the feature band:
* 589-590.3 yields 0.04 mag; 11.4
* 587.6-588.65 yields -0.07 mag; 12.6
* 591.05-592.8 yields 0.02 mag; 11.5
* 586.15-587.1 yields -0.01 mag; 12.1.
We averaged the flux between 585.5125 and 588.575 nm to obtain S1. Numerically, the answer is 12.6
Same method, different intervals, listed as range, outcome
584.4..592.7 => 11.9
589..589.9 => 11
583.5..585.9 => 11.9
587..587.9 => 14.5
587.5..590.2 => 12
